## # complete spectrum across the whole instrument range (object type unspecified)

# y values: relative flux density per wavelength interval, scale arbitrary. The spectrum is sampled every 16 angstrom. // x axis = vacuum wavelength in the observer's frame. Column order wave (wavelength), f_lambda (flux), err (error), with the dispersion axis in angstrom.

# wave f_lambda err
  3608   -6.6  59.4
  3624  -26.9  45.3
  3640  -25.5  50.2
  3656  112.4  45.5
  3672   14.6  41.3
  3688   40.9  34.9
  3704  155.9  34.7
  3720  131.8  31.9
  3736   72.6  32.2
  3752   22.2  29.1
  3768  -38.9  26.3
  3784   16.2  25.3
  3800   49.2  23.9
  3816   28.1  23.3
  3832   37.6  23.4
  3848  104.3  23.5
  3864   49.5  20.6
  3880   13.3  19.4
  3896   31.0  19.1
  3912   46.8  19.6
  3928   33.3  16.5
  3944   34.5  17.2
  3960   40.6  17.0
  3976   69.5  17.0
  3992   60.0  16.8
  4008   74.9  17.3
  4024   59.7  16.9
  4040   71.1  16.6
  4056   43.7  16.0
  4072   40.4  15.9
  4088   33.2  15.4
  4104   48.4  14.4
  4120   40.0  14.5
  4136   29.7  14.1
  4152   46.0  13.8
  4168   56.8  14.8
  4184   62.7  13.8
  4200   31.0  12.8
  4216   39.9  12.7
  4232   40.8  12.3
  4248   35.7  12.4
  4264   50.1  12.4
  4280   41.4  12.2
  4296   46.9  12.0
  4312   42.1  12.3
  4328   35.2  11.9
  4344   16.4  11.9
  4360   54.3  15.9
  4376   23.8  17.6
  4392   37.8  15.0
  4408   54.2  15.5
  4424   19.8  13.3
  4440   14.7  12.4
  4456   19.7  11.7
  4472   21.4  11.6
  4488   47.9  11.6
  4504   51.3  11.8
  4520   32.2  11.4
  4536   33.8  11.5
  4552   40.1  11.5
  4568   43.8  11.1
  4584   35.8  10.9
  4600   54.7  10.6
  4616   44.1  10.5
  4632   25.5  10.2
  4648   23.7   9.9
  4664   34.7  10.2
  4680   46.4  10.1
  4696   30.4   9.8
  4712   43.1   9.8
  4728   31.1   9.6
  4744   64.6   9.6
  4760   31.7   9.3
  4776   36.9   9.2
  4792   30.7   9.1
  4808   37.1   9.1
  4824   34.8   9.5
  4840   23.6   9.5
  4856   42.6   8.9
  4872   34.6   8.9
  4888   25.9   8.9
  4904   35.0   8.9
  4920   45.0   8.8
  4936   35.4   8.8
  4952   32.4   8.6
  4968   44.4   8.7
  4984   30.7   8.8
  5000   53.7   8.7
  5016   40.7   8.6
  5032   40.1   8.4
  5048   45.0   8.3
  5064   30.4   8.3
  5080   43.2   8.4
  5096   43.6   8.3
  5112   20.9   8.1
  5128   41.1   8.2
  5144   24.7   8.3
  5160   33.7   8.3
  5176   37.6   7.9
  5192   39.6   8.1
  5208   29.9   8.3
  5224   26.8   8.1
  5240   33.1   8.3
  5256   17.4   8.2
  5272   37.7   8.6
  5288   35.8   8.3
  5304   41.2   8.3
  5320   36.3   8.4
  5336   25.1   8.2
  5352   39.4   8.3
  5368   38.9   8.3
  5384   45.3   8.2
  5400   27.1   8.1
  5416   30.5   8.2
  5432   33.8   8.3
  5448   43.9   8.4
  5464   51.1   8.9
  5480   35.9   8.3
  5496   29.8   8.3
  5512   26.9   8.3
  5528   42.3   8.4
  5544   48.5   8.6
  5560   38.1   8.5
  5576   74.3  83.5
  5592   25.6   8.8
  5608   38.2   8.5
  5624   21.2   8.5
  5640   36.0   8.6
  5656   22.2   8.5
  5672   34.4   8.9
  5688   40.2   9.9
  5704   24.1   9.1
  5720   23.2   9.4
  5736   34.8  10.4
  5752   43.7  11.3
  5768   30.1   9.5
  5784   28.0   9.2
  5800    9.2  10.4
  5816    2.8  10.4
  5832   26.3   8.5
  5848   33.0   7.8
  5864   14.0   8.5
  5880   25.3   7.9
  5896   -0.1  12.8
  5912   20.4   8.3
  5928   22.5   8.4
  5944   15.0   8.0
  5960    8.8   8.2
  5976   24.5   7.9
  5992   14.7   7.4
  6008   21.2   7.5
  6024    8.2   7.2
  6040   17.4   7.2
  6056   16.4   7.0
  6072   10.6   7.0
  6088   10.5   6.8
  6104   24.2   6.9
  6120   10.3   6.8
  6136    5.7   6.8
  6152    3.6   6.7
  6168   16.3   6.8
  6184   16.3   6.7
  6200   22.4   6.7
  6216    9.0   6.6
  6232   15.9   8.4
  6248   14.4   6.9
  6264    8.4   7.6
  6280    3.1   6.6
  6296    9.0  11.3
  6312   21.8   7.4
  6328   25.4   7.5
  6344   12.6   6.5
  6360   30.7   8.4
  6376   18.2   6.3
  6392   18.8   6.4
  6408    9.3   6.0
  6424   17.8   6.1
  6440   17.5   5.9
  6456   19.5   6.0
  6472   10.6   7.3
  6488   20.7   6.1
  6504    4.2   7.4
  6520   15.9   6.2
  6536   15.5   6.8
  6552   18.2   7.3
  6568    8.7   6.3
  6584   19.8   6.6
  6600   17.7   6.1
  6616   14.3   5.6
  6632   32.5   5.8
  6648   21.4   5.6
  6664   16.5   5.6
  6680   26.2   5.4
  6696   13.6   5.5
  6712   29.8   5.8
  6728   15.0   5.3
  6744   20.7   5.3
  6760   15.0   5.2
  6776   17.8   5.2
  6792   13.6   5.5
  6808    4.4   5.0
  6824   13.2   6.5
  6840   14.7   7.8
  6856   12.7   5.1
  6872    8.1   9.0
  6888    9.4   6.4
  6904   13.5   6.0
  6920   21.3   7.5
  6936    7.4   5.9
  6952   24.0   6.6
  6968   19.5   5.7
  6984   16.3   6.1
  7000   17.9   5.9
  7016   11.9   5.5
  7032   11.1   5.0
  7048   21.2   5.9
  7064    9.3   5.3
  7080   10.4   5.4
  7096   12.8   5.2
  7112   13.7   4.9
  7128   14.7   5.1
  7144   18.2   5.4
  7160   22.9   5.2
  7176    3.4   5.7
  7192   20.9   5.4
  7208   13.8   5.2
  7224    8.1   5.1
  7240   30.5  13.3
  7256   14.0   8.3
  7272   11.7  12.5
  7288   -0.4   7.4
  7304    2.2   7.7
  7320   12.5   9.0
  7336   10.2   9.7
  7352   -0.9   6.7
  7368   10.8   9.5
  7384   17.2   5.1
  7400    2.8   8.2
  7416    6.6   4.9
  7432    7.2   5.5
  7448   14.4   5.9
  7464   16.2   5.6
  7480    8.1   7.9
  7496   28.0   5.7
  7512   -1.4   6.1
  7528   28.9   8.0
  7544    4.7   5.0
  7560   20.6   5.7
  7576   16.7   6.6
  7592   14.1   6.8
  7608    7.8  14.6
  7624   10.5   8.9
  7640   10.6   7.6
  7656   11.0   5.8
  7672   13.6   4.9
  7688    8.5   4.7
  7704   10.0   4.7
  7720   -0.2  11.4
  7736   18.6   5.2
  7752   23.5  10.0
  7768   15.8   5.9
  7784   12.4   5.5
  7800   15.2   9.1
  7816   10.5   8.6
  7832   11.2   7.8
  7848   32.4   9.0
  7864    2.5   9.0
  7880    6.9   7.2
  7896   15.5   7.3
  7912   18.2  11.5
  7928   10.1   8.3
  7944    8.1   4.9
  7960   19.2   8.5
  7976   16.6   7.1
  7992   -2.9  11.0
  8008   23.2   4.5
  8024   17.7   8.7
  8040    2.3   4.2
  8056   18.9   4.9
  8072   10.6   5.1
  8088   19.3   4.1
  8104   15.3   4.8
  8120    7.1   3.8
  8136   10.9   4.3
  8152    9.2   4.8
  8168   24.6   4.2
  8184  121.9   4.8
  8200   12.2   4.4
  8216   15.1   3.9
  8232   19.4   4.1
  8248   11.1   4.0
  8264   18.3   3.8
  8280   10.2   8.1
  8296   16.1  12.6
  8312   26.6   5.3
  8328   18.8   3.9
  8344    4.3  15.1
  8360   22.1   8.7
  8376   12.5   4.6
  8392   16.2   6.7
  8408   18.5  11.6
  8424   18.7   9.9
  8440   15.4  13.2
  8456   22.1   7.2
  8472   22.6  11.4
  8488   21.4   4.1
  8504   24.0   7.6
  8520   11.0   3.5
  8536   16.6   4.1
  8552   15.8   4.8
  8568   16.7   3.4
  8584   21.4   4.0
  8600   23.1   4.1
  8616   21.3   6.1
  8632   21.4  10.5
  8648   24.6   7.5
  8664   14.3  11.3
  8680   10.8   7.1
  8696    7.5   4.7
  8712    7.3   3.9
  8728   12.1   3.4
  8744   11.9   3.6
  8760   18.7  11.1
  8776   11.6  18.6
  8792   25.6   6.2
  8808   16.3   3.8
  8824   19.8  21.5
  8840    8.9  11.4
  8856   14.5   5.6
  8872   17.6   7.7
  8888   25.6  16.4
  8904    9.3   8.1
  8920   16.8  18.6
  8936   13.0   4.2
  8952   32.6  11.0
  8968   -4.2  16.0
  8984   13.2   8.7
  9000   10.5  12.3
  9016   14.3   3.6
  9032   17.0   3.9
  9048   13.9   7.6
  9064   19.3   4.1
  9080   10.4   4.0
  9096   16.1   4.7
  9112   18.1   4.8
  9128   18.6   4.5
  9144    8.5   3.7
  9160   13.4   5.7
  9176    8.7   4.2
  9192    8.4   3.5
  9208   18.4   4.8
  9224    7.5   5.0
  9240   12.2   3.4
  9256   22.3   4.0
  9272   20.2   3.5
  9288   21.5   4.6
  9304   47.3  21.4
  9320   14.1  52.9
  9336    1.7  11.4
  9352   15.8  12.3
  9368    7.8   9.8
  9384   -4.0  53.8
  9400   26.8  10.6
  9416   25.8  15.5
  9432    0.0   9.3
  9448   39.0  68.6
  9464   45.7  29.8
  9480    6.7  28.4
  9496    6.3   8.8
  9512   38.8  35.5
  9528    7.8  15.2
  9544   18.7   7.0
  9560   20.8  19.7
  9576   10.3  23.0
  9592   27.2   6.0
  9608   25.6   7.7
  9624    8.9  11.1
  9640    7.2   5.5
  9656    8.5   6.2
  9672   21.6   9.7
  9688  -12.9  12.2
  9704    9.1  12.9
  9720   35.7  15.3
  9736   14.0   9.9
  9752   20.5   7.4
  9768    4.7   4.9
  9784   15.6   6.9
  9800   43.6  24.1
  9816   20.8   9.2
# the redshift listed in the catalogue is 1.194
